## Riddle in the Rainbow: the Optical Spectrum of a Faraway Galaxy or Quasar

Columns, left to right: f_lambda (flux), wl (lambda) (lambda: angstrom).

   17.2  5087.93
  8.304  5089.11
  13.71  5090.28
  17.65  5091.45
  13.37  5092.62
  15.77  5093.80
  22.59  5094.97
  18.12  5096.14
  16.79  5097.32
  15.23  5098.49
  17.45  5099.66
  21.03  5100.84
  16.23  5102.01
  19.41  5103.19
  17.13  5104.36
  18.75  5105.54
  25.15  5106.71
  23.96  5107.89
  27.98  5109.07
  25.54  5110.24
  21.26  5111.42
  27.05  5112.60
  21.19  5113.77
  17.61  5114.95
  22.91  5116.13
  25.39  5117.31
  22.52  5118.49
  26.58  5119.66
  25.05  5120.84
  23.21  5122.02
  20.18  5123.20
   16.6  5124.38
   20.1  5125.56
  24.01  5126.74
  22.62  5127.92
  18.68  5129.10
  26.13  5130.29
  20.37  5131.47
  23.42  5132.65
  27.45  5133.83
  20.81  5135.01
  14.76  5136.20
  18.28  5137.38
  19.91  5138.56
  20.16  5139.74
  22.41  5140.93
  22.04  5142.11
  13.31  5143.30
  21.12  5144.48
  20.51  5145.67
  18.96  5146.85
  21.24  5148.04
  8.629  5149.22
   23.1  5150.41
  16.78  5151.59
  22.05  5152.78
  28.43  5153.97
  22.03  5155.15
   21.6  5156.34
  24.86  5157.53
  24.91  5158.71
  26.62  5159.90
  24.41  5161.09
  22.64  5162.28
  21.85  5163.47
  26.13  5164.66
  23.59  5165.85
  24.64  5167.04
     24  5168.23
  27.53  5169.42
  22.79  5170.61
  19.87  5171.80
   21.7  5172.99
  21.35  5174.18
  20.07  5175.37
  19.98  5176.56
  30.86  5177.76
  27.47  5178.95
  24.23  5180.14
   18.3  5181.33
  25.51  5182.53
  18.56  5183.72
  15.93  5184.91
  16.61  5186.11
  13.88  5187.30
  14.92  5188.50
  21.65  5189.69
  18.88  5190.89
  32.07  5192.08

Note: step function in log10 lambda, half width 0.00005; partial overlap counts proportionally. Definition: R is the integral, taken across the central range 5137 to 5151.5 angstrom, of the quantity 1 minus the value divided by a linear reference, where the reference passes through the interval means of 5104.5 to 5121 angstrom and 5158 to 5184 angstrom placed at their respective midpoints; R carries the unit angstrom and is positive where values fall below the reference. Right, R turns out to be 2.74 angstrom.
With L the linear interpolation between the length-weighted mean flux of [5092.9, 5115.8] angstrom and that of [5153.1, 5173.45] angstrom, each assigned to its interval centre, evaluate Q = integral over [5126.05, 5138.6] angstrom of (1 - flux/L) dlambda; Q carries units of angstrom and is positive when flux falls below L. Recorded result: 0.29 angstrom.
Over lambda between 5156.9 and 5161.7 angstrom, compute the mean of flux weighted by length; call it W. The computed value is 25.2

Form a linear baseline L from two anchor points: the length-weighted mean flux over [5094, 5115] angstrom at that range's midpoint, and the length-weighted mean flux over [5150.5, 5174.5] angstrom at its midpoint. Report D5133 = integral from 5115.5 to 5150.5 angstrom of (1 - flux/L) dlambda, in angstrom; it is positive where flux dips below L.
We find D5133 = 1.6 angstrom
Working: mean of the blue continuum 20.7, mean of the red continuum 23.4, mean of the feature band 21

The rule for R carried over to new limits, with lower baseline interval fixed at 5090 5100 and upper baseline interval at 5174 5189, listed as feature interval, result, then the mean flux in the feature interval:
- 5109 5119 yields -3.2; 23.3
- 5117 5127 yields -2.5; 22.5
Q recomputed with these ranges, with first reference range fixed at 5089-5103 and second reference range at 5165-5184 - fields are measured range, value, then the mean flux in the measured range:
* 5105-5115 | -3.1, 23.5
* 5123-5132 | -0.8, 21.1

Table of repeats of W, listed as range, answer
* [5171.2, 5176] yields 20.8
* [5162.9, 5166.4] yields 23.9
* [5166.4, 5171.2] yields 24.7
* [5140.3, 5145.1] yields 19.7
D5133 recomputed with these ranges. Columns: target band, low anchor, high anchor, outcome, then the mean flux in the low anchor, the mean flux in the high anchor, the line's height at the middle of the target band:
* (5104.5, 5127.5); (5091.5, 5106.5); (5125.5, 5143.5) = -4.06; 17.8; 21.1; 19.4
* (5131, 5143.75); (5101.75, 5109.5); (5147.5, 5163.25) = 0.86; 21.3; 22.1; 21.8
